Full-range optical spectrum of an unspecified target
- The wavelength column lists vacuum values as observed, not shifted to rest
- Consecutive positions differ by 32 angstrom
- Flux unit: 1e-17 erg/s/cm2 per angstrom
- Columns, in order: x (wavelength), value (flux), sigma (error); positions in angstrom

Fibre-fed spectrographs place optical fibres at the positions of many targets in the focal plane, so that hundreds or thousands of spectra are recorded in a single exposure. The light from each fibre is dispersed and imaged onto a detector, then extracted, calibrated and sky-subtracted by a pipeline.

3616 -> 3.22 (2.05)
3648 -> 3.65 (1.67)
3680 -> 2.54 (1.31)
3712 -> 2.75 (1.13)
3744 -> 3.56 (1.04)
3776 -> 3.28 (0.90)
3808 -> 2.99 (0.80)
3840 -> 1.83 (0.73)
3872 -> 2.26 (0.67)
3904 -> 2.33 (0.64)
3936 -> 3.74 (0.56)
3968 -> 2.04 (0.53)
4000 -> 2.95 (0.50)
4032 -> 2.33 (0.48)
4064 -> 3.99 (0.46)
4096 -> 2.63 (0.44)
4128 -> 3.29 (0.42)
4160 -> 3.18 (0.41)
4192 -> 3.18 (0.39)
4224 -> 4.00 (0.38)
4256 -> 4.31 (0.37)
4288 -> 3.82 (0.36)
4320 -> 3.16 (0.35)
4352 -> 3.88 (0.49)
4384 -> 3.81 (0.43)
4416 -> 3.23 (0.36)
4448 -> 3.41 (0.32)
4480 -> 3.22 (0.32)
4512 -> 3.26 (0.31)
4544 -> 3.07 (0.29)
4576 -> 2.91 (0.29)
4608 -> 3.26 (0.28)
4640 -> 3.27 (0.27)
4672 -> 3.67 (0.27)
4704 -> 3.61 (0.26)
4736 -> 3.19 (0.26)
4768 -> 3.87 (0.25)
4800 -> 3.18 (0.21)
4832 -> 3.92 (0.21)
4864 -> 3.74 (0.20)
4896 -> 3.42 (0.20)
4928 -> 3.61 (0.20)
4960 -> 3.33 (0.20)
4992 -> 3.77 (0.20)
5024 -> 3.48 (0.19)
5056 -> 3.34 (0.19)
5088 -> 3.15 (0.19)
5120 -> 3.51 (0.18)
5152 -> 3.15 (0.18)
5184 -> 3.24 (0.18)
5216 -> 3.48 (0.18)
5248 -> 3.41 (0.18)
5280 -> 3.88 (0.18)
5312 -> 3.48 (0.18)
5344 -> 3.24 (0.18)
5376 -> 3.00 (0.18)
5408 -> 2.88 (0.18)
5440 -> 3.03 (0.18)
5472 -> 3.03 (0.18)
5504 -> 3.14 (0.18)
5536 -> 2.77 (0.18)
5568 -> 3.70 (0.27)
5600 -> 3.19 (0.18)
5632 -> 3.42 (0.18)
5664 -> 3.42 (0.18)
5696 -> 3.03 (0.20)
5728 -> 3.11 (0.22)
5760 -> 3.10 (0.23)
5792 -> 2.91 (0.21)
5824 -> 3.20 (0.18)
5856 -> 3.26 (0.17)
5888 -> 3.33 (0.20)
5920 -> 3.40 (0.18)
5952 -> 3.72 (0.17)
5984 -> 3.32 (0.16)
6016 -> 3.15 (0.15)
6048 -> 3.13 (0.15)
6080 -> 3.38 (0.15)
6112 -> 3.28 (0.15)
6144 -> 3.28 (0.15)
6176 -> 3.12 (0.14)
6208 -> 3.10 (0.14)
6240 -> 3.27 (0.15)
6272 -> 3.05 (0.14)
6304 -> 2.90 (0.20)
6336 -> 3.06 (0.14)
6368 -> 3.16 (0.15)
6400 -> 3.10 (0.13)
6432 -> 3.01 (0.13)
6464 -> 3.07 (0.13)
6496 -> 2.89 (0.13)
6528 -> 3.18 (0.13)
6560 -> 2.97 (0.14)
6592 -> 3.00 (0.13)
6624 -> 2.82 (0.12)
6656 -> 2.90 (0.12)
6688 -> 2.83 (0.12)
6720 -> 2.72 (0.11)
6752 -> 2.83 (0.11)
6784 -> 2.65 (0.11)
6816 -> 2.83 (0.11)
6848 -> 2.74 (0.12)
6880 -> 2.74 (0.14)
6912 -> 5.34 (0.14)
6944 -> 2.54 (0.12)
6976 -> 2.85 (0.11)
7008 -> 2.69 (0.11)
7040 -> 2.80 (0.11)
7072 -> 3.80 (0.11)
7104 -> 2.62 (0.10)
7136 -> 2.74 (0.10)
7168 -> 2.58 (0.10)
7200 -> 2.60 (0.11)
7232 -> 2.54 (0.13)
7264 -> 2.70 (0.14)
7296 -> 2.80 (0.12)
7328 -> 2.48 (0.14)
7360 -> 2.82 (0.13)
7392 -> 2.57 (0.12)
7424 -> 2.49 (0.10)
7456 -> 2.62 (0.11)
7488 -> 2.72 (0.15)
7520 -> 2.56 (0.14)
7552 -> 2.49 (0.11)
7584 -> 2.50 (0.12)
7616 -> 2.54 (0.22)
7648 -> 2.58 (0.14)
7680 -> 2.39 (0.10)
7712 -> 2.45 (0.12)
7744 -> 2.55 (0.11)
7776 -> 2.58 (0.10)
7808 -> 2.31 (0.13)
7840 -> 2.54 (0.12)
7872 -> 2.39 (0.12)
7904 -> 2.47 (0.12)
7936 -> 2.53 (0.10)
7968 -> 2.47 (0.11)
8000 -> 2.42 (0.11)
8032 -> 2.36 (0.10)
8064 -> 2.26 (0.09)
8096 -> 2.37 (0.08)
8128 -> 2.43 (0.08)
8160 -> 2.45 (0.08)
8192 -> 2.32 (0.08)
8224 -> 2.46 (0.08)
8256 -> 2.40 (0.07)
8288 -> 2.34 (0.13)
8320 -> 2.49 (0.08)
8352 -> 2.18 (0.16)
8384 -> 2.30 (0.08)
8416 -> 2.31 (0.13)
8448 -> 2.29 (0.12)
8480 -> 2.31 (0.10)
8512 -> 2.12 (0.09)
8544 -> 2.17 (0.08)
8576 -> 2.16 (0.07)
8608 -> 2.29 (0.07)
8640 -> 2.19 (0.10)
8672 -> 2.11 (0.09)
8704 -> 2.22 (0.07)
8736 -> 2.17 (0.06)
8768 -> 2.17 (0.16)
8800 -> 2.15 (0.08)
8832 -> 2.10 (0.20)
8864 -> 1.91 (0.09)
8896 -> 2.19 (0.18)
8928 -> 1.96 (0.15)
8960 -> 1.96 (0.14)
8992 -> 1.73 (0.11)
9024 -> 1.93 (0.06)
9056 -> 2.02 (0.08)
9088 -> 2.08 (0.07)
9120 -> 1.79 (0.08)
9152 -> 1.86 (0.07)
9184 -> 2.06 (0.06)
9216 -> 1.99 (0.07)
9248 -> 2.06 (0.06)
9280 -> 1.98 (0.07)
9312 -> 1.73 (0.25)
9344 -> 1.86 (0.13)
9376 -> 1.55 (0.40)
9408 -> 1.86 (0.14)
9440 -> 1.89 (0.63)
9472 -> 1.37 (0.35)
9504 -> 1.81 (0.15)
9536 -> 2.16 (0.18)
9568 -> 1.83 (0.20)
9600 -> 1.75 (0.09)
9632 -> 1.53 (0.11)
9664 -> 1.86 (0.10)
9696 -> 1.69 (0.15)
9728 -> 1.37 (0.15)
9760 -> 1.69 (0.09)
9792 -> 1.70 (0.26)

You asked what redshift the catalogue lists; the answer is 0.05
